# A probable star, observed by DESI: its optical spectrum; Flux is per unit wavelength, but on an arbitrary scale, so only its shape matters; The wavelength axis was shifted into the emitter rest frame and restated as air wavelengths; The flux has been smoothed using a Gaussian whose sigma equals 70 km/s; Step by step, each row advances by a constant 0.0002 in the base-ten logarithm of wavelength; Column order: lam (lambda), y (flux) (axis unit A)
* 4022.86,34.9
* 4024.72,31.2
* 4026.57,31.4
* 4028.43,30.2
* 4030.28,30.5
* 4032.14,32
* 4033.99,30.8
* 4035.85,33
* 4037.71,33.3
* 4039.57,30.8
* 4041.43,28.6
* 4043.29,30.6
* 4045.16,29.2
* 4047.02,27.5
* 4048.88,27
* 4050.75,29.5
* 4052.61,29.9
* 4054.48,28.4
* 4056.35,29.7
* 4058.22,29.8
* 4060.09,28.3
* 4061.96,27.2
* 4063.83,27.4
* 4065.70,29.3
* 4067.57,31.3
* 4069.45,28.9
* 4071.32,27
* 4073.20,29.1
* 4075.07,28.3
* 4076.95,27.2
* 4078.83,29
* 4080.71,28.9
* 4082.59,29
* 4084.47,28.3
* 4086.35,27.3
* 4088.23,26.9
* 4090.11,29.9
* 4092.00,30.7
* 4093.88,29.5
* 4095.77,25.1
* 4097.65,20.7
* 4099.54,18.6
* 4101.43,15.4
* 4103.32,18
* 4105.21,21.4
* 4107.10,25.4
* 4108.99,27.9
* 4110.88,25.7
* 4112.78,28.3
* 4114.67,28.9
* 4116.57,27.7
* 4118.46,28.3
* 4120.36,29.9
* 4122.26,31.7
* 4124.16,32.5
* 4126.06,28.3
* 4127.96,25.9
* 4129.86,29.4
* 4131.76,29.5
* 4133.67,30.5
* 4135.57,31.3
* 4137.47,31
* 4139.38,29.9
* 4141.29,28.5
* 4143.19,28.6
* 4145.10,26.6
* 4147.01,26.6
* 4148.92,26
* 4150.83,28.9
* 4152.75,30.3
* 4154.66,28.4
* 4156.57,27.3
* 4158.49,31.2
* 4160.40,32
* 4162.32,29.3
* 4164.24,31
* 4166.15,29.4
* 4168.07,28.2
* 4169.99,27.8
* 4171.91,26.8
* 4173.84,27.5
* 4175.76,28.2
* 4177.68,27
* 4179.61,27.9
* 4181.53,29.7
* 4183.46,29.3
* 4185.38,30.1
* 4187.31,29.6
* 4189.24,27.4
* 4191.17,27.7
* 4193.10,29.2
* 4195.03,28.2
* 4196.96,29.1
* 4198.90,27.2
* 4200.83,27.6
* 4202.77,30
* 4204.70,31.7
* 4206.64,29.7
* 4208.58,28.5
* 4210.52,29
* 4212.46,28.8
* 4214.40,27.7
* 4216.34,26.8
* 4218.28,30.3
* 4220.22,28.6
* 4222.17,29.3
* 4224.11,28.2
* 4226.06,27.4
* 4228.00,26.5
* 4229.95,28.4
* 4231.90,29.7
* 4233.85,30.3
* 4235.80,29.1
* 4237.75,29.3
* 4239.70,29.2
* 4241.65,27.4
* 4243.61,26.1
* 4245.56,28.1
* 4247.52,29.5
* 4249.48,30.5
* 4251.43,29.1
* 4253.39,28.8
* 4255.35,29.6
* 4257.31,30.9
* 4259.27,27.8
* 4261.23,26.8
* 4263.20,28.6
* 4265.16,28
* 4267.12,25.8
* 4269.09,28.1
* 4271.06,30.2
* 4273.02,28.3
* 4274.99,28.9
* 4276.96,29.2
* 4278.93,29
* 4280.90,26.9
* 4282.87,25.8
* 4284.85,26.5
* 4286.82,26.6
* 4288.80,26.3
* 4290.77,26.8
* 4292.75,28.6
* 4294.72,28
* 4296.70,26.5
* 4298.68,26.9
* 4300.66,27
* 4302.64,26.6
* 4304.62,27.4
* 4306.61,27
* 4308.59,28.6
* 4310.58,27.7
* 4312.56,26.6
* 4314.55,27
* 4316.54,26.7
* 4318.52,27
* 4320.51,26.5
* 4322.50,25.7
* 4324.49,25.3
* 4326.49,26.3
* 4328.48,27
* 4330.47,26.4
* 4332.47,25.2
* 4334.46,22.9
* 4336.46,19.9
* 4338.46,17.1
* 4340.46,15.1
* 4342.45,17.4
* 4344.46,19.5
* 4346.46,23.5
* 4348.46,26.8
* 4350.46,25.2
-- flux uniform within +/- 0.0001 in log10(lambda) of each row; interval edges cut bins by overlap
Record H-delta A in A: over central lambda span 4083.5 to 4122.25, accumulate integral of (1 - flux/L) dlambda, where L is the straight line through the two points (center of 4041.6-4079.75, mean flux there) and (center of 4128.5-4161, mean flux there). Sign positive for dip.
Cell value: 4.1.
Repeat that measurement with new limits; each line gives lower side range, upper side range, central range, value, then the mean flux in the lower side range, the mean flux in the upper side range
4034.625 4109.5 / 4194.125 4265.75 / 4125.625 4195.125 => -1.4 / 27.6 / 28.7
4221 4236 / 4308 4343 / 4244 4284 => -2.1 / 28.6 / 24.4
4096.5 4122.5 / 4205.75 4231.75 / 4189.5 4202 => -0.2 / 24.7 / 28.4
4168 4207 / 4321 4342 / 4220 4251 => -2.2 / 28.6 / 23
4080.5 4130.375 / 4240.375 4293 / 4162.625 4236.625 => -3.2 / 26.6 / 28.1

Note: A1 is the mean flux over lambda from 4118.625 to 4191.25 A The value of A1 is 29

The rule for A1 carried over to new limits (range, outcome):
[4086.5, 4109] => 24.1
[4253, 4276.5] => 28.5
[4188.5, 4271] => 28.6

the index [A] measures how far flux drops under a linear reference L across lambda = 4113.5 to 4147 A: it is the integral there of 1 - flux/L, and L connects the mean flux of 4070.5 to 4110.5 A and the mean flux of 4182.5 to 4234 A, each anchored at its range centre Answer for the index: -3.0 A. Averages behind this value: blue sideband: 25.9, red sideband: 28.7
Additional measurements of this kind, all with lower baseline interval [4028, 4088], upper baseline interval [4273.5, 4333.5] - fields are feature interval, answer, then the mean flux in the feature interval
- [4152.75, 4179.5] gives -0.5 A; 28.8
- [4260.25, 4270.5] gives -0.1 A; 27.6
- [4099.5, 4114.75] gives 2.9 A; 23.3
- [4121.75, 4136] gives -0.6 A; 29.8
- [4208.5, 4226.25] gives -0.5 A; 28.5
